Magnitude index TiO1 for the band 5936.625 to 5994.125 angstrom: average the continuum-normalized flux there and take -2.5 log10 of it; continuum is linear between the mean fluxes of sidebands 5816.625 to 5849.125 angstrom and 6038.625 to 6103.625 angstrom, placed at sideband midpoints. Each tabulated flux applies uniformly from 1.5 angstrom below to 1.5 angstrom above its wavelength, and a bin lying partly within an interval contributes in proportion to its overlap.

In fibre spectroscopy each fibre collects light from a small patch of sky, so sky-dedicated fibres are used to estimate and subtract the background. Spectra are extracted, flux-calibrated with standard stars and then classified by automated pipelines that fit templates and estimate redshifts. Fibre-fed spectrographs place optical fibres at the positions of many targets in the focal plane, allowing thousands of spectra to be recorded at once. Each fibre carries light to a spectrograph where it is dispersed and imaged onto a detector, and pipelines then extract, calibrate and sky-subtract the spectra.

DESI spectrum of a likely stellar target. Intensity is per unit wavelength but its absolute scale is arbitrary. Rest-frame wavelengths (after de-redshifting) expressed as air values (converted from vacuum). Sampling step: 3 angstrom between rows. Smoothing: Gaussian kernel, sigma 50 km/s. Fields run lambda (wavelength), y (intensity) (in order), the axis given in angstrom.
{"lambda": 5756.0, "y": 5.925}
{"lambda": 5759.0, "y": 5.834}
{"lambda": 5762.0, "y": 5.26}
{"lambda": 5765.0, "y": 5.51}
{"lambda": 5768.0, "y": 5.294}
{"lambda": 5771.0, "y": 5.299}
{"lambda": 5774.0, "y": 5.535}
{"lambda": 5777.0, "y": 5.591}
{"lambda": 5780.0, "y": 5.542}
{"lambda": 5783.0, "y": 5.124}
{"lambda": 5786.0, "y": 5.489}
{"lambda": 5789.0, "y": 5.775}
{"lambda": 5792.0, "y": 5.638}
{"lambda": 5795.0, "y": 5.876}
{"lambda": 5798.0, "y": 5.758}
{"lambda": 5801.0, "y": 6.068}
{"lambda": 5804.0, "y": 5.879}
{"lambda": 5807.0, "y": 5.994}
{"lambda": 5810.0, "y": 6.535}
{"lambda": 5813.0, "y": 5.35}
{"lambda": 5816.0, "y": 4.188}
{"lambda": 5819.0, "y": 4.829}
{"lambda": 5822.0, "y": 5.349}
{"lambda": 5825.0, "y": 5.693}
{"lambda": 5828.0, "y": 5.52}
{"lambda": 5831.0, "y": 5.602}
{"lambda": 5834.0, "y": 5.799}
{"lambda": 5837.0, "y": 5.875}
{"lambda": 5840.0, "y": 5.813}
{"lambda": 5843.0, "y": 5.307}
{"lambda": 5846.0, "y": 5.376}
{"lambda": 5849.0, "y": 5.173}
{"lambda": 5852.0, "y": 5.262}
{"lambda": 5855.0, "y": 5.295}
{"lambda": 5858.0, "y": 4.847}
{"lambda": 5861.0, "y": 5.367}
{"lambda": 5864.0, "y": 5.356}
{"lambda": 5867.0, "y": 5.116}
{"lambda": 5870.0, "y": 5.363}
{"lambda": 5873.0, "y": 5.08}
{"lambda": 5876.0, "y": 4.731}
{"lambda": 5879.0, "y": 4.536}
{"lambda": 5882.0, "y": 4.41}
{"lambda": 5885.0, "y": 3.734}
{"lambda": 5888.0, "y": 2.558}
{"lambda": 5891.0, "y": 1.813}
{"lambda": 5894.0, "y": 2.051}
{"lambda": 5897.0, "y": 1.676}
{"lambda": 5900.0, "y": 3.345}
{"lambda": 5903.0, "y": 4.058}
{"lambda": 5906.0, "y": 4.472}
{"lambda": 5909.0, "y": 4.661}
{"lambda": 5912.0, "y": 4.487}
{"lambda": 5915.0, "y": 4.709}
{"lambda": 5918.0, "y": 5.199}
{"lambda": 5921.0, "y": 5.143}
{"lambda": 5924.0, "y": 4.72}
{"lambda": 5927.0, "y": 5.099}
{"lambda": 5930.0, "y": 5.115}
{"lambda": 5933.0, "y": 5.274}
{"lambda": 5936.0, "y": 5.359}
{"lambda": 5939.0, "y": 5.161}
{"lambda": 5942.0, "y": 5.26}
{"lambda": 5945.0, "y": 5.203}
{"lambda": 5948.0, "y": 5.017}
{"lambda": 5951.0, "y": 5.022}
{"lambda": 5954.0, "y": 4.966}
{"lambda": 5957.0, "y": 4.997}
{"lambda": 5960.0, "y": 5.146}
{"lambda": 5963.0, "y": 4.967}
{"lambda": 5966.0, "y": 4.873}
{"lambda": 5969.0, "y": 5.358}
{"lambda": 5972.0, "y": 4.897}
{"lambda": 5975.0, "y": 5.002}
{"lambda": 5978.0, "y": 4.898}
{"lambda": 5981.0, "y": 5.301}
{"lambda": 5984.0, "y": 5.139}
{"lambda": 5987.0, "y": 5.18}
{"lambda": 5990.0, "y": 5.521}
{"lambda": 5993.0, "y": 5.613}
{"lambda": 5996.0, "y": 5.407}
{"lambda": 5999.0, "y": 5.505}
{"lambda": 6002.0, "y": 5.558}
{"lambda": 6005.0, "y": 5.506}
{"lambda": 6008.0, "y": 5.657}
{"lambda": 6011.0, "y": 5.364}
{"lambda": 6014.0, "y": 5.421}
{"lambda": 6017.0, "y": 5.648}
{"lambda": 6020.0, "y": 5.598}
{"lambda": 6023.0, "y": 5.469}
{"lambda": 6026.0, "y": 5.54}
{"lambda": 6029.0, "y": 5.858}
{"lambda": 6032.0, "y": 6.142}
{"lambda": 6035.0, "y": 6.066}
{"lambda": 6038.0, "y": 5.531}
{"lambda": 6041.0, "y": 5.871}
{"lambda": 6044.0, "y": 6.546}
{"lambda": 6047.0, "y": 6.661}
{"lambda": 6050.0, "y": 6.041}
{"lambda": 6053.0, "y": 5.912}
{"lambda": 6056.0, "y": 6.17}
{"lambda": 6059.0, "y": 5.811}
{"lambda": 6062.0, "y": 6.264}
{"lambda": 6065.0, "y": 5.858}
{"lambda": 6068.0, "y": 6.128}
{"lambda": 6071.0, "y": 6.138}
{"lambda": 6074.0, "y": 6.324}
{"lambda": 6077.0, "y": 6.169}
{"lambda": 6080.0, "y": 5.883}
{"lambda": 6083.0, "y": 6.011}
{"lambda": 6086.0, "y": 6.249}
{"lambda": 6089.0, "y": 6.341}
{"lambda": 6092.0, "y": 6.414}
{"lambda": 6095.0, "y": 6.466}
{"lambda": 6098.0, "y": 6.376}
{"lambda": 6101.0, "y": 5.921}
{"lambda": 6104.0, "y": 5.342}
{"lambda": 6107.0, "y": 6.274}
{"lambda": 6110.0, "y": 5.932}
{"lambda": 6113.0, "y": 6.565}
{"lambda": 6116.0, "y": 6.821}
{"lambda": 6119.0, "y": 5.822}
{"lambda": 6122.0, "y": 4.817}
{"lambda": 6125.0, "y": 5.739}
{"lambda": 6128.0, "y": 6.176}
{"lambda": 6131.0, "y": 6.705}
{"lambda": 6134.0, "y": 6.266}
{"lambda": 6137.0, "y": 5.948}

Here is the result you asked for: 0.14 mag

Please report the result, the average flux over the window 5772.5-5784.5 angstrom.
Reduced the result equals 5.45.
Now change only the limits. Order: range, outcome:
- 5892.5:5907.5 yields 3.12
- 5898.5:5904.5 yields 3.7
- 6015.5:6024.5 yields 5.57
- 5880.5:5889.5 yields 3.57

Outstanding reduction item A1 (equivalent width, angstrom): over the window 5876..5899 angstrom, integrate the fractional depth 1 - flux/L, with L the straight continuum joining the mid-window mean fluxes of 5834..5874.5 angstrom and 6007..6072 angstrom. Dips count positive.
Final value 9.9 angstrom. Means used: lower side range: 5.34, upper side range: 5.9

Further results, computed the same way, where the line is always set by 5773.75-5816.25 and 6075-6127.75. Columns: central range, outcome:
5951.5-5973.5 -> 3.2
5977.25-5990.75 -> 1.6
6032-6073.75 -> -0.5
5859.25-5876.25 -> 1.7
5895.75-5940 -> 9.5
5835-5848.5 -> 0.4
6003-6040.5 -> 2.0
